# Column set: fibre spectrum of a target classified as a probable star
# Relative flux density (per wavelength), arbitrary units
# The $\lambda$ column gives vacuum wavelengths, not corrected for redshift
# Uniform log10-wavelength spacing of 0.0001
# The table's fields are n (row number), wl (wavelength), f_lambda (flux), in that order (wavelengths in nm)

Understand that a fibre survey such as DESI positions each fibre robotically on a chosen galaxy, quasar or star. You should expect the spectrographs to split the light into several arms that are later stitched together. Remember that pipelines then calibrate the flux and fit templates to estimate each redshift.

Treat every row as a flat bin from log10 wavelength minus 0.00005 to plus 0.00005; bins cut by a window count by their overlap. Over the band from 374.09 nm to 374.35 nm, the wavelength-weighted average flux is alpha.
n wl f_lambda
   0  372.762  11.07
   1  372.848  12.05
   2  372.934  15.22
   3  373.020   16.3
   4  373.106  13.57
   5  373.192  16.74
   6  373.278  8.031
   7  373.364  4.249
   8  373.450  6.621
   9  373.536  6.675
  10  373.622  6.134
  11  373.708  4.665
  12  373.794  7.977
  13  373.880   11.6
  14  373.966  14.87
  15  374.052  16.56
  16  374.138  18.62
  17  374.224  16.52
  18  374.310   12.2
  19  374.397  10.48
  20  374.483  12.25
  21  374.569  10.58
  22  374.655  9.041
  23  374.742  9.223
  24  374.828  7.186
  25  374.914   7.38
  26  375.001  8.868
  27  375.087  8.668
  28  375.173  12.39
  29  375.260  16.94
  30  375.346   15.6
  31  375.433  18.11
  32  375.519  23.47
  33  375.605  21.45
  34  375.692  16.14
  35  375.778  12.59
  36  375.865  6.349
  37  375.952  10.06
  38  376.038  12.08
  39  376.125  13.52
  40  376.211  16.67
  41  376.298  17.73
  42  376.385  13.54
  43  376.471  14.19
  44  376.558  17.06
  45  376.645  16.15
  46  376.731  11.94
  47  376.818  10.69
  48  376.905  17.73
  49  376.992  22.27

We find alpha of 15.9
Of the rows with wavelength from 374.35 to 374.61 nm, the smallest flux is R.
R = 10.48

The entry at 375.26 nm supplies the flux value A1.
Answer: 16.94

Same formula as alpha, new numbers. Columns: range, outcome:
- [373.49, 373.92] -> 7.38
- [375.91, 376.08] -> 11.1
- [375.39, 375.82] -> 18.4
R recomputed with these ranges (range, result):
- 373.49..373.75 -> 4.665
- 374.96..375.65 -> 8.668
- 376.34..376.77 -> 11.94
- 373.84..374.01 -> 11.6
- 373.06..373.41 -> 4.249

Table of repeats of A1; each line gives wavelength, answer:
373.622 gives 6.134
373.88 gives 11.6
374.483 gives 12.25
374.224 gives 16.52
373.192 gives 16.74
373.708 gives 4.665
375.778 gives 12.59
